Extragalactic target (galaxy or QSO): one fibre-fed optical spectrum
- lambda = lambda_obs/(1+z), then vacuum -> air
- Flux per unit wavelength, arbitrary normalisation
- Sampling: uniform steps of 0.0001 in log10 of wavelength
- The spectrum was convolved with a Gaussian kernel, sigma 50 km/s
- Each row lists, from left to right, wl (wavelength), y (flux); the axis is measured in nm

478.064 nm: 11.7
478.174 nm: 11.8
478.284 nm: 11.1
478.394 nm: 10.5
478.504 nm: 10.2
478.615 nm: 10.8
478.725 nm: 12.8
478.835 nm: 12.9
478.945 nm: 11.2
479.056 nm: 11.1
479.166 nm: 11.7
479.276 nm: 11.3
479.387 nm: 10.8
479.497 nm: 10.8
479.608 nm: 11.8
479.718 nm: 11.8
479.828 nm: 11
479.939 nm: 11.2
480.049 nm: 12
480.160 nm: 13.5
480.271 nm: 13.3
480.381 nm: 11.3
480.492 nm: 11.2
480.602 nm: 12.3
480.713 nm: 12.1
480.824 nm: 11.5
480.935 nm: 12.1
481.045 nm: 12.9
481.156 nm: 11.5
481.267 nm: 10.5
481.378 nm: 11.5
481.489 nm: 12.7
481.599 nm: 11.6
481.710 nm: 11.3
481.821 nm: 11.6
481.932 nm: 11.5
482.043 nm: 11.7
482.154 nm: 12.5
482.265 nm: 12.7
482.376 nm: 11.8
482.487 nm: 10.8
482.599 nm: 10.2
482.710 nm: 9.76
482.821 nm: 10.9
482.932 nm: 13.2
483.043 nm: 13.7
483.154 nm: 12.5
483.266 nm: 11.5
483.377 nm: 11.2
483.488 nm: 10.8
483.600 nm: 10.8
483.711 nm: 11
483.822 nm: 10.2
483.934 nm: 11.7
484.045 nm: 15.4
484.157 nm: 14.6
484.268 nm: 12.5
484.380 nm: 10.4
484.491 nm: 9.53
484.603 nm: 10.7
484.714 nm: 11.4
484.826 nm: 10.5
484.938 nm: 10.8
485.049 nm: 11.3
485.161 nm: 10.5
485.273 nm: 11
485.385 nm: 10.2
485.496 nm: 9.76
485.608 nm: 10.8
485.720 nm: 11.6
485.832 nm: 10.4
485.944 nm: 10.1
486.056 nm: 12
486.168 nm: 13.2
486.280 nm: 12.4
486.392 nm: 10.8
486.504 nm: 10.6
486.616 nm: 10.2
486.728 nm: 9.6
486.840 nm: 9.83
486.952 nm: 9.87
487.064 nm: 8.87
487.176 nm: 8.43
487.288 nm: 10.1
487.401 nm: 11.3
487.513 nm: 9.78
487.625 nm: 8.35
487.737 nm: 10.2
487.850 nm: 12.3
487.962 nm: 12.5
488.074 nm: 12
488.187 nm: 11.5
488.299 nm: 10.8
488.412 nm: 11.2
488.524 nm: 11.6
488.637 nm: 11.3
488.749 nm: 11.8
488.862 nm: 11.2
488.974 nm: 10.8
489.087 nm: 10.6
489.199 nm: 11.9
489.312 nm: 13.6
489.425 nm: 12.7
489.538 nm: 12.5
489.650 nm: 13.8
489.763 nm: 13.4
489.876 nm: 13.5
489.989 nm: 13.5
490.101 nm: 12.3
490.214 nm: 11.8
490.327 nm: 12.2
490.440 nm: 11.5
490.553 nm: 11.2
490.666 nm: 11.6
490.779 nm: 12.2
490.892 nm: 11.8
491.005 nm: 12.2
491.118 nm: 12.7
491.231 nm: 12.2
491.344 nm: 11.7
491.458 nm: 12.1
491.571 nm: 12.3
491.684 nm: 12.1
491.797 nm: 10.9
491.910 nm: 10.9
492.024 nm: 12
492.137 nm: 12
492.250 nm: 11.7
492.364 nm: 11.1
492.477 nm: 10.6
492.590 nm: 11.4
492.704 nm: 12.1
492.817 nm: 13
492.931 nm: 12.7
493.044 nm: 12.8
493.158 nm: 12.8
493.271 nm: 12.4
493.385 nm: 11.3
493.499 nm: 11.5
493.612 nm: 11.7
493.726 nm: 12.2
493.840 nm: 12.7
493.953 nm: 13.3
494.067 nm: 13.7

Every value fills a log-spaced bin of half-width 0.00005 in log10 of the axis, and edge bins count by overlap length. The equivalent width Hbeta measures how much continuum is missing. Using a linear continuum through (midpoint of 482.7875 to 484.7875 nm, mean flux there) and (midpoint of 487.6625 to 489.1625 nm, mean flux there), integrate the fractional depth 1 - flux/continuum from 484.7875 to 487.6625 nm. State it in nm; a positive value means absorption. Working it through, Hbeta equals 0.265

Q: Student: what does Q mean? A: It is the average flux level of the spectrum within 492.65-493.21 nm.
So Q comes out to 12.7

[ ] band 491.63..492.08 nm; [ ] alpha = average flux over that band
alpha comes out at 11.5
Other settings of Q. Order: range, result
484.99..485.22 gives 10.9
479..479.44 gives 11.2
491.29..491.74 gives 12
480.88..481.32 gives 11.8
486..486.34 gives 12.5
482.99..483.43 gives 12.2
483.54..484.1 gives 11.8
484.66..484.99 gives 10.9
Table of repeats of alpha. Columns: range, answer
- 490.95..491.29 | 12.4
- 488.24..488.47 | 11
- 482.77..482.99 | 12.1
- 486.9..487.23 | 9.06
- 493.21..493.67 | 11.7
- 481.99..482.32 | 12.3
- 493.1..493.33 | 12.6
